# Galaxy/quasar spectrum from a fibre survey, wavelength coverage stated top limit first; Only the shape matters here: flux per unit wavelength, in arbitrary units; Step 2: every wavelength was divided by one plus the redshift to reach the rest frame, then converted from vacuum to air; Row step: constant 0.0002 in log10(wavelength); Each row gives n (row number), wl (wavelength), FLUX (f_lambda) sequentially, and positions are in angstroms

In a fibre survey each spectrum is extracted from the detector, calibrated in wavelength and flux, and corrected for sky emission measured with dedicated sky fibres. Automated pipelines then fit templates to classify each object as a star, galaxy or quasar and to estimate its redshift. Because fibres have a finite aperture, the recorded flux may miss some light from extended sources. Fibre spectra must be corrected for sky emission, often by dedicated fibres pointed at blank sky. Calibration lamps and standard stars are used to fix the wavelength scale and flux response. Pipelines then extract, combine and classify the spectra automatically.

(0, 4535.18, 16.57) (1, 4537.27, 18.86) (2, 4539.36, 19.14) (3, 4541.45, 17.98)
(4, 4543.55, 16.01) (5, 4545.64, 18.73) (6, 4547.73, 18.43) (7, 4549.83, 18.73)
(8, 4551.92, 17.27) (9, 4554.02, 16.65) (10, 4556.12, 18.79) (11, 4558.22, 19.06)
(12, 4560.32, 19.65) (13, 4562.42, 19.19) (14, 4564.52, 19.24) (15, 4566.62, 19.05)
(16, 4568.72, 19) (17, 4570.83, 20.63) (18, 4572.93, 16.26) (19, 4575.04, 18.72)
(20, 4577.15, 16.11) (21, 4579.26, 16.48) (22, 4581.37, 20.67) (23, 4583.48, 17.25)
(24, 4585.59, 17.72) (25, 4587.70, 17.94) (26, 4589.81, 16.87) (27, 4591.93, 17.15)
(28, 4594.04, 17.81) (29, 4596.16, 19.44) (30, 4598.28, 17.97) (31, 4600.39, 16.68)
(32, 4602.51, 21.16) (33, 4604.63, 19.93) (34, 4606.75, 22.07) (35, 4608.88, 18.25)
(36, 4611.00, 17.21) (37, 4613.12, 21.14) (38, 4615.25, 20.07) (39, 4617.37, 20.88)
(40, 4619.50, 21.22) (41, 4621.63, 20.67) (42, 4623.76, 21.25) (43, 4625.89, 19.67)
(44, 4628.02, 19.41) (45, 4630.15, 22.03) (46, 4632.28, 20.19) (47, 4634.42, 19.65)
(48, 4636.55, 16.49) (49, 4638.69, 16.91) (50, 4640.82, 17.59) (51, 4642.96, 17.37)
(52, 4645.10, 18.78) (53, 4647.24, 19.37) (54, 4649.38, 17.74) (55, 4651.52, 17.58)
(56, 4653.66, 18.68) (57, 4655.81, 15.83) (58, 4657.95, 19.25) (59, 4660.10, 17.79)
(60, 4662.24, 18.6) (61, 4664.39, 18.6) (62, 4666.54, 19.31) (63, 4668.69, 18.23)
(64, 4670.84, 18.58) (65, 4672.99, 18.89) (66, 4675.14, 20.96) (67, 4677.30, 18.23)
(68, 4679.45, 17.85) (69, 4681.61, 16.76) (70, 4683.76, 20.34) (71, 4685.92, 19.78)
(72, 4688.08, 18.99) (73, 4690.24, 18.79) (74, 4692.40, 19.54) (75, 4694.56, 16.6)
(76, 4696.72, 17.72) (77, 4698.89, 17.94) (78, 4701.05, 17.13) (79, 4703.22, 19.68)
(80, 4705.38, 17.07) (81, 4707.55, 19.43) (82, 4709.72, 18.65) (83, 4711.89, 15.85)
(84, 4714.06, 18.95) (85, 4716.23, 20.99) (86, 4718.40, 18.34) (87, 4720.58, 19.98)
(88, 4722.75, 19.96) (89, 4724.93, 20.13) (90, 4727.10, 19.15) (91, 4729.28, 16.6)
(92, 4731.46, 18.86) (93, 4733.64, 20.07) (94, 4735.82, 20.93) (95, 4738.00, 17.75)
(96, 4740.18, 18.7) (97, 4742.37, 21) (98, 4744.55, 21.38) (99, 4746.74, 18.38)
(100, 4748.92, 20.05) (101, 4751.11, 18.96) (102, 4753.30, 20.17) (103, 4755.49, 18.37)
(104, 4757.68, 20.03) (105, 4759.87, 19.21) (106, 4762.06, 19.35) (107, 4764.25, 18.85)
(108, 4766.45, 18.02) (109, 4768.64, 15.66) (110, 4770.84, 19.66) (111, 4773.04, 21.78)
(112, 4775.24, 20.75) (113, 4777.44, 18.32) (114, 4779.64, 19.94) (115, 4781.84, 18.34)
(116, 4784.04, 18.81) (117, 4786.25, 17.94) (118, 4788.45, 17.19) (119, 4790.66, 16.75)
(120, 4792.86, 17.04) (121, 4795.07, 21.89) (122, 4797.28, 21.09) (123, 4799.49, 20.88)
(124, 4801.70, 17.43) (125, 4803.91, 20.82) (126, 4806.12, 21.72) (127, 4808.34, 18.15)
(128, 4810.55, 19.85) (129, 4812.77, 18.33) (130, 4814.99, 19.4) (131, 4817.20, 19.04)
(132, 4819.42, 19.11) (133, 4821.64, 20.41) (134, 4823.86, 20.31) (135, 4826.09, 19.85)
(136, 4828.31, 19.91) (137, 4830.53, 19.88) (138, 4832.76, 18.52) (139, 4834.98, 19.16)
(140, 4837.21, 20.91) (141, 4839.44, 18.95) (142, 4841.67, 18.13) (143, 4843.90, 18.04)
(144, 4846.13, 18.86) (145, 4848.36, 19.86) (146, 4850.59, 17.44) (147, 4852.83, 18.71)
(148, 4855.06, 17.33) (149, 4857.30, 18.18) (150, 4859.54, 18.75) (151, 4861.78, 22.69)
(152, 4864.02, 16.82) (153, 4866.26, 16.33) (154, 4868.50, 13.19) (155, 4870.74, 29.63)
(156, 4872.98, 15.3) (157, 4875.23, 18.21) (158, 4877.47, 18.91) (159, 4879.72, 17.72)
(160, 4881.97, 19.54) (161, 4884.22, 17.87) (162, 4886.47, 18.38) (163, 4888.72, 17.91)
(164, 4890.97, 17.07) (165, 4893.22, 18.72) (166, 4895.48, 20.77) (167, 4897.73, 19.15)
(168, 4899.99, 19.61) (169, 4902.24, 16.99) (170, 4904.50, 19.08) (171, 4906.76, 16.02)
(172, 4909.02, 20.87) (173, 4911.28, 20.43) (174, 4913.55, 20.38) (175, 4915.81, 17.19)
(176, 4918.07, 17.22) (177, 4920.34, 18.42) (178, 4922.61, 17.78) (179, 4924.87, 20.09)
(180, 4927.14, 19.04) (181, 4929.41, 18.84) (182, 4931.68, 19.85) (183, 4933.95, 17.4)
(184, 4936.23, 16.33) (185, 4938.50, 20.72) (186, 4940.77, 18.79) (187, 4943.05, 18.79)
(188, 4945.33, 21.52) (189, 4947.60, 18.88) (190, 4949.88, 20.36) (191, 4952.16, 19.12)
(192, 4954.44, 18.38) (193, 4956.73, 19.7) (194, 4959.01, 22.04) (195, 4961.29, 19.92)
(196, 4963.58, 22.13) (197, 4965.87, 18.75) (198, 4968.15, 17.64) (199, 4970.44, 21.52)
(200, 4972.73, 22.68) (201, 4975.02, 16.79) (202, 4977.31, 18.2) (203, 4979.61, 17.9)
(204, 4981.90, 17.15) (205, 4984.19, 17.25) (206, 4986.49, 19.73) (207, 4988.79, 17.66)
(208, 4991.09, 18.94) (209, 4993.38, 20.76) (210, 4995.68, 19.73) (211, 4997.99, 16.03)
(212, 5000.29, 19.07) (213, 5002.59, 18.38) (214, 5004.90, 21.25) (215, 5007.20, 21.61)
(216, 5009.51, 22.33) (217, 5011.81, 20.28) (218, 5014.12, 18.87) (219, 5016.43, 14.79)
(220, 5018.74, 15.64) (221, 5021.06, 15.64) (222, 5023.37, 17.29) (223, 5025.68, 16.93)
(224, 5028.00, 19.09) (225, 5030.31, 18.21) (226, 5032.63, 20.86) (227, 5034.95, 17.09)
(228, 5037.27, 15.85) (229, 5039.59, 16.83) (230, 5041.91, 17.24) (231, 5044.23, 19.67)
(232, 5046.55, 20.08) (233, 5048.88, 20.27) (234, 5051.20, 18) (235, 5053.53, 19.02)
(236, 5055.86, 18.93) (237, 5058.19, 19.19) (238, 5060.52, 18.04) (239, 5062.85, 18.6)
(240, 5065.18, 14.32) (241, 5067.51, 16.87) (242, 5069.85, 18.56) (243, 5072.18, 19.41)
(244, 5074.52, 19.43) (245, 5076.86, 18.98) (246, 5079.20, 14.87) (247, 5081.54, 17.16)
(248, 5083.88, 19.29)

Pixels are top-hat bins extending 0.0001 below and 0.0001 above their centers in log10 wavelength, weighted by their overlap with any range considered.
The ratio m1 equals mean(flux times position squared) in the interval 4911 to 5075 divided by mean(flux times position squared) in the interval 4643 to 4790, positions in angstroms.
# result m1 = 1.1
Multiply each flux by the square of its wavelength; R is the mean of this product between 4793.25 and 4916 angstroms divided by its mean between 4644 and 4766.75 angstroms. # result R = 1.1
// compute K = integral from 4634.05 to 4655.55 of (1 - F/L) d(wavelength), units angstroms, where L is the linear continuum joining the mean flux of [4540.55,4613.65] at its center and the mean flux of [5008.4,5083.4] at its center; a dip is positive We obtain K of 0.6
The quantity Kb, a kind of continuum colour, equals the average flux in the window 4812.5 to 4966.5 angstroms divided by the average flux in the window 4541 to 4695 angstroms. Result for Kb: 1.02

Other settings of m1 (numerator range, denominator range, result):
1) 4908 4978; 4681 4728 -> 1.14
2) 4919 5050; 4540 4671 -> 1.18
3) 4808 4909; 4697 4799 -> 1.04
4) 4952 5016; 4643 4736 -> 1.17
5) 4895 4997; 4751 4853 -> 1.06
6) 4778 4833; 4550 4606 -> 1.16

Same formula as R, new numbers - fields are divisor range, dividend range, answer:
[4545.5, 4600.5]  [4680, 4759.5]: 1.11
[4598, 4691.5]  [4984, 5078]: 1.14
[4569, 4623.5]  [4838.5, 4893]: 1.10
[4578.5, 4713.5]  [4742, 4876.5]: 1.10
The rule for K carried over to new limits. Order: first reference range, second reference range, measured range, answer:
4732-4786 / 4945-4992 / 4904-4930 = 0.7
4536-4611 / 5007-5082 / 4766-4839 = -4.1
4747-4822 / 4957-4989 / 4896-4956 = 1.1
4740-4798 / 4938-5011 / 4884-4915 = 0.9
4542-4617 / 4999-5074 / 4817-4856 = -1.5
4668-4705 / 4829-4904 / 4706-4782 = -2.4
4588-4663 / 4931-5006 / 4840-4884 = 1.2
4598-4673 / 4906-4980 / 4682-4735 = 0.9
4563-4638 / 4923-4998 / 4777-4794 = 1.0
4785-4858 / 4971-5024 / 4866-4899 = 0.6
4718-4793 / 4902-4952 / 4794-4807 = -1.1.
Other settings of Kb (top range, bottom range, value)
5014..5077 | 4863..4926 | 0.97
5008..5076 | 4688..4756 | 0.96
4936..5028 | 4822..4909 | 1.01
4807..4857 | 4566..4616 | 1.03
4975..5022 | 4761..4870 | 0.98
